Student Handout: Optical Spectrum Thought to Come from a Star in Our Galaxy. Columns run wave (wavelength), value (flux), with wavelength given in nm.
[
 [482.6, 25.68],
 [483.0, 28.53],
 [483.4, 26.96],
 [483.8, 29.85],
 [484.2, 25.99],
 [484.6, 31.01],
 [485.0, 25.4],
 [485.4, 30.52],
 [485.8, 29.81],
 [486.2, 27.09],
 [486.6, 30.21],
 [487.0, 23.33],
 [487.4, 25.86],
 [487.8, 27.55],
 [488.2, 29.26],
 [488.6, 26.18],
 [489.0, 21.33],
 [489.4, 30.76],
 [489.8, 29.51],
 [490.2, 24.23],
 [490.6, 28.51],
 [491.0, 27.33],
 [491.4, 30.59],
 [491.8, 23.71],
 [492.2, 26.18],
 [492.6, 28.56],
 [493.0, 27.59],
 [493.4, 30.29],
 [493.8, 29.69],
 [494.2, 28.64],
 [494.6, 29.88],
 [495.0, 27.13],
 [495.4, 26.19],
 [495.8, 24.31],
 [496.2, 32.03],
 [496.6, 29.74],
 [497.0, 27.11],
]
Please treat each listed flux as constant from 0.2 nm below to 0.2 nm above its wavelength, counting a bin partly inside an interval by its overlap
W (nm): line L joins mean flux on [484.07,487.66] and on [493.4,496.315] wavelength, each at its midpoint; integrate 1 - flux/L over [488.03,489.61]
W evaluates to 0.06 nm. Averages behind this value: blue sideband 27.7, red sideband 28.3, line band 26.9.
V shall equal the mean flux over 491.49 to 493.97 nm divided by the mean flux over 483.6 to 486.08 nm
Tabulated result 1.0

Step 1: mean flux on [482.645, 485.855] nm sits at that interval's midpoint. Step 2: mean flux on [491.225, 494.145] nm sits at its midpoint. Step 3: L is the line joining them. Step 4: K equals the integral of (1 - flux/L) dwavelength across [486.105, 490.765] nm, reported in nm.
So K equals 0.20 nm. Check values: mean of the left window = 28.3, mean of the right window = 28.1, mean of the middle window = 27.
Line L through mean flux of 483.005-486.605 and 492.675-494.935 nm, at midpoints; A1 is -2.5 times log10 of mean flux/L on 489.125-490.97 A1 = 0.04 mag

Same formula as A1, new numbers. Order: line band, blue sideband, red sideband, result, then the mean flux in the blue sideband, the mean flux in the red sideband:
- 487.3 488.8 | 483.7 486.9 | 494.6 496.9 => 0.04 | 28.5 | 28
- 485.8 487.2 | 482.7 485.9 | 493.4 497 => 0.04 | 28.4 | 28.5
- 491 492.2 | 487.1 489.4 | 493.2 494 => 0.06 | 26.3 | 30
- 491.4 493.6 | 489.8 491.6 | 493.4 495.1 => 0.04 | 27.9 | 29.1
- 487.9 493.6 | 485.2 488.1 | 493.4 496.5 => 0.03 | 27.8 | 28.4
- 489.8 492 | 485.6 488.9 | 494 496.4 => 0.02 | 27.2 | 28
